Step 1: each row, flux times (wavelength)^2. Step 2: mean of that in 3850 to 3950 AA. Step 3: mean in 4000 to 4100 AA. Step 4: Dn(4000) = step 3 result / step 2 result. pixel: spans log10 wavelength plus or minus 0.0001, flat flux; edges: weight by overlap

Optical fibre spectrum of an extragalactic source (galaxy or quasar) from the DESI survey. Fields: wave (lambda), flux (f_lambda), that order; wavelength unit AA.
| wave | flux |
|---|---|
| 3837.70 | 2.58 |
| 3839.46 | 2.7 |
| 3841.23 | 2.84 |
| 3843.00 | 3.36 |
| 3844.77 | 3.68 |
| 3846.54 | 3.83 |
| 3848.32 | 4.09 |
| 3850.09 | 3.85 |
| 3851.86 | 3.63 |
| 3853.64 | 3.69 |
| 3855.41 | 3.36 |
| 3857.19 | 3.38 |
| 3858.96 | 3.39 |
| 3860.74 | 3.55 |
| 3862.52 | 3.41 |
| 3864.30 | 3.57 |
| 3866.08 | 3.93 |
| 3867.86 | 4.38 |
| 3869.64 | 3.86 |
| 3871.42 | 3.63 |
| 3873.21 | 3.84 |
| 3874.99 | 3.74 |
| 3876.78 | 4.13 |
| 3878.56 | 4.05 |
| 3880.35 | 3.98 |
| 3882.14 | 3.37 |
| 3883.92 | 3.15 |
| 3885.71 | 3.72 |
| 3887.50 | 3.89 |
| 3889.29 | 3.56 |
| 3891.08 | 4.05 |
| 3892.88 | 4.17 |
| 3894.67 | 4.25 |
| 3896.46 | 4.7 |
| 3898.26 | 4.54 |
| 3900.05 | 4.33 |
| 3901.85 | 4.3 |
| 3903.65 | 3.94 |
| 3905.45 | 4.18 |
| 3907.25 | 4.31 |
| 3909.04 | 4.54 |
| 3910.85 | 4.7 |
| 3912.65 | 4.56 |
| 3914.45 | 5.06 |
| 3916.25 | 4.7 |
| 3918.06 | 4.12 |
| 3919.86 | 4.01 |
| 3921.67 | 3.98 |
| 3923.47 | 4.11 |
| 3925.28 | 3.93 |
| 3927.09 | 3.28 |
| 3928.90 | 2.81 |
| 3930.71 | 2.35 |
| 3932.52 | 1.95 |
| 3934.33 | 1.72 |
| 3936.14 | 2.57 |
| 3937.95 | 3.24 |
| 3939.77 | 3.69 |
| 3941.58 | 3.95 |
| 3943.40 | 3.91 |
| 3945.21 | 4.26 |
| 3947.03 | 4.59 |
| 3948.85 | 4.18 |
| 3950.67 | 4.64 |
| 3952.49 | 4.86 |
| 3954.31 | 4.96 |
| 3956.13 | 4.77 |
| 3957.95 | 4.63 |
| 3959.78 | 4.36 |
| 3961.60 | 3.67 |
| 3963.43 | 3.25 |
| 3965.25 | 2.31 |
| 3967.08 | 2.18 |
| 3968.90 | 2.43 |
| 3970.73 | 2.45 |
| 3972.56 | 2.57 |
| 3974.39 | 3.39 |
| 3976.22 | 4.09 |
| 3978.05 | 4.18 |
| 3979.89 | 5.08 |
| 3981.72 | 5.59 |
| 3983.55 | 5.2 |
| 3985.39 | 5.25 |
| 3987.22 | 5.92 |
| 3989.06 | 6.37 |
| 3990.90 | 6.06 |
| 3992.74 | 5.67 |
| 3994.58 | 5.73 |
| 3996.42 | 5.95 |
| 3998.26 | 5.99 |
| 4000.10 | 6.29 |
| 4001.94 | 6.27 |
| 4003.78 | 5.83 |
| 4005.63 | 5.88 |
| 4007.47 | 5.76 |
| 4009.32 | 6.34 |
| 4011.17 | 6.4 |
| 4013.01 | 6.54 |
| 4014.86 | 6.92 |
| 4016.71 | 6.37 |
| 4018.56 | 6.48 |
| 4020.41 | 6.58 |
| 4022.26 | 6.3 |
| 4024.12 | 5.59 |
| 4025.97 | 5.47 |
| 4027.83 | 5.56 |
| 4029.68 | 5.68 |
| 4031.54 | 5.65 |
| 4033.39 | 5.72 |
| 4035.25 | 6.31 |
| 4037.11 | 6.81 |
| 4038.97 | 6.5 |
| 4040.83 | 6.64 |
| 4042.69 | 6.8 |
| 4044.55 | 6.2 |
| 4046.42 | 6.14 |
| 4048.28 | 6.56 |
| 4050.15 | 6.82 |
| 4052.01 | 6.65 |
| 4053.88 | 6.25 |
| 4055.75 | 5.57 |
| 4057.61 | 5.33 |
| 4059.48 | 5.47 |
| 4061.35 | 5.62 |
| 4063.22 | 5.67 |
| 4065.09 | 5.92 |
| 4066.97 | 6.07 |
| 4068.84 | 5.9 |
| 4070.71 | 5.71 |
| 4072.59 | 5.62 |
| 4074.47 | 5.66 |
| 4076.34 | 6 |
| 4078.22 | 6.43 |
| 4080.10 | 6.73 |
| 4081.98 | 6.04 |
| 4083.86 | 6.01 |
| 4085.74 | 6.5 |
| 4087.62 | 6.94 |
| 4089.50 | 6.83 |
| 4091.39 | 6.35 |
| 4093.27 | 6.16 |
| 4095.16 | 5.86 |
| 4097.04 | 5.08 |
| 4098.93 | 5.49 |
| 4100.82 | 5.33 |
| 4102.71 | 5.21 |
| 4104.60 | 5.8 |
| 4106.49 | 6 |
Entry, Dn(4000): 1.72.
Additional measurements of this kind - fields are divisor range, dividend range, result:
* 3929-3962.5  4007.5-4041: 1.71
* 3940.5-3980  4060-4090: 1.69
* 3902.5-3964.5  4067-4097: 1.68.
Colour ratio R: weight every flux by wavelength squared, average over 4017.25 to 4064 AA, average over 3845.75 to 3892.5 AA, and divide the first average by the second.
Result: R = 1.78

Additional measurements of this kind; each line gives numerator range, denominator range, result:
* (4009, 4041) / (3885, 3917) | 1.53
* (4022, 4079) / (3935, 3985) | 1.62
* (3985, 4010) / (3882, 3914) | 1.51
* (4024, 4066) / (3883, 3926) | 1.55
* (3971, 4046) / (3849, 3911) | 1.58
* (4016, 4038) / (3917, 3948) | 1.84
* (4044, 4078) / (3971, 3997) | 1.24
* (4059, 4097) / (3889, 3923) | 1.53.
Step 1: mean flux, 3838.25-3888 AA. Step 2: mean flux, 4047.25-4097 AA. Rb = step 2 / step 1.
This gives 1.67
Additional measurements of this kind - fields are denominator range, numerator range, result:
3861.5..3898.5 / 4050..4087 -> 1.54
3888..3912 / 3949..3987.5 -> 0.95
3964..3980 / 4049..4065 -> 1.92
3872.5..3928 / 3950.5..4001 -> 1.11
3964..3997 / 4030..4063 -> 1.39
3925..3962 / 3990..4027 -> 1.64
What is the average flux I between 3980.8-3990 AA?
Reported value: 5.67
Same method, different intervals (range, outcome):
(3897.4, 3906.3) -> 4.26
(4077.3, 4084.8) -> 6.3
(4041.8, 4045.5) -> 6.49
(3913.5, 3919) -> 4.62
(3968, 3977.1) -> 2.98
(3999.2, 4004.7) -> 6.14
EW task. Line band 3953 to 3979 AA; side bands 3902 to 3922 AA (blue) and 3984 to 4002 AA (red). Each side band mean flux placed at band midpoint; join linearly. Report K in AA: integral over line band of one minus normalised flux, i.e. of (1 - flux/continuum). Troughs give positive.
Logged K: 8.9 AA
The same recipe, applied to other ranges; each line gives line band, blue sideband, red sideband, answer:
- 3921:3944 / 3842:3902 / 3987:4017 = 8.1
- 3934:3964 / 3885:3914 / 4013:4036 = 5.9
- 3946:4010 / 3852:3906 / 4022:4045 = 6.7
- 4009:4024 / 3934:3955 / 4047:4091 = -3.7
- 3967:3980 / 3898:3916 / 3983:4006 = 5.4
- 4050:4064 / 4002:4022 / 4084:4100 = 0.8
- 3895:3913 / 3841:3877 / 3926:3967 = -3.7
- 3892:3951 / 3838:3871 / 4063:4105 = 4.6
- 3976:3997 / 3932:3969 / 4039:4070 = -4.4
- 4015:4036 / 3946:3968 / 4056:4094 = -3.3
